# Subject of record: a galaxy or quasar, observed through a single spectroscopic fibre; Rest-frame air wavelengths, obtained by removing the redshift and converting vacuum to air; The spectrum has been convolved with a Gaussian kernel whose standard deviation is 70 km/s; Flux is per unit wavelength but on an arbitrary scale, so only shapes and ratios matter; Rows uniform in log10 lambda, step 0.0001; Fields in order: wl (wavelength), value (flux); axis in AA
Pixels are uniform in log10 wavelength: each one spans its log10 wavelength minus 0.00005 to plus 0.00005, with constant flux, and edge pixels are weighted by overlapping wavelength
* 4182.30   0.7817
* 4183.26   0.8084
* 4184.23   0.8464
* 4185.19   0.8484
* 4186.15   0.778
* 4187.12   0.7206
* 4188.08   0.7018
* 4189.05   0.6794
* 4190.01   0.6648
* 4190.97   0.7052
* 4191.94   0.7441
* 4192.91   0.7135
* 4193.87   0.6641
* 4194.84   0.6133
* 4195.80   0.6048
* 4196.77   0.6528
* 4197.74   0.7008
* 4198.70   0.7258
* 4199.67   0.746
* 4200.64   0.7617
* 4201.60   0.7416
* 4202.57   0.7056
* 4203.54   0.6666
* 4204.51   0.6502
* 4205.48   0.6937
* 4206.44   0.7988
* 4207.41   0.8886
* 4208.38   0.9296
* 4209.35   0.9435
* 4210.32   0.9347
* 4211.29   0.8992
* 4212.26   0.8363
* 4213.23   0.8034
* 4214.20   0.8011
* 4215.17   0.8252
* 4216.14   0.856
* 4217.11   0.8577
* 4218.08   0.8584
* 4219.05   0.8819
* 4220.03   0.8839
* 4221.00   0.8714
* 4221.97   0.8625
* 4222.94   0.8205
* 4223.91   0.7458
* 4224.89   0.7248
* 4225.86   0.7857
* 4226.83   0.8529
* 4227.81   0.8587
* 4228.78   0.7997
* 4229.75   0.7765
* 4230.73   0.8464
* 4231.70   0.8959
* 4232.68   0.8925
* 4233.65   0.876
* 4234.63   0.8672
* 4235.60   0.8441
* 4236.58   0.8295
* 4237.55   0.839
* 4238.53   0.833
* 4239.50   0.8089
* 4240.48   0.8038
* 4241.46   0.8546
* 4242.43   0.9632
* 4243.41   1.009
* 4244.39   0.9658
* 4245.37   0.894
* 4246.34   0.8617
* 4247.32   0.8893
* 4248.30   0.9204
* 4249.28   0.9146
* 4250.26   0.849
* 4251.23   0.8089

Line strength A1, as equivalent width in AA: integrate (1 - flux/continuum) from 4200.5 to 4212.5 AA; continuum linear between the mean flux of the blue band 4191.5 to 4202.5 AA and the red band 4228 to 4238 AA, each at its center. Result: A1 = -1.1 AA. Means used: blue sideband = 0.697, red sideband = 0.848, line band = 0.805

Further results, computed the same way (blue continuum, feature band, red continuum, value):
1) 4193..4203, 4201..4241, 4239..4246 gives -1.5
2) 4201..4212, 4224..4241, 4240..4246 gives 1.0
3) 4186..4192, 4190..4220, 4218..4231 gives -0.5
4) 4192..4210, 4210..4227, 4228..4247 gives -0.9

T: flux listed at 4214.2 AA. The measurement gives 0.8011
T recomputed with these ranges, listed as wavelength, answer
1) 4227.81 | 0.8587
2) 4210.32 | 0.9347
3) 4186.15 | 0.778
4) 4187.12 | 0.7206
